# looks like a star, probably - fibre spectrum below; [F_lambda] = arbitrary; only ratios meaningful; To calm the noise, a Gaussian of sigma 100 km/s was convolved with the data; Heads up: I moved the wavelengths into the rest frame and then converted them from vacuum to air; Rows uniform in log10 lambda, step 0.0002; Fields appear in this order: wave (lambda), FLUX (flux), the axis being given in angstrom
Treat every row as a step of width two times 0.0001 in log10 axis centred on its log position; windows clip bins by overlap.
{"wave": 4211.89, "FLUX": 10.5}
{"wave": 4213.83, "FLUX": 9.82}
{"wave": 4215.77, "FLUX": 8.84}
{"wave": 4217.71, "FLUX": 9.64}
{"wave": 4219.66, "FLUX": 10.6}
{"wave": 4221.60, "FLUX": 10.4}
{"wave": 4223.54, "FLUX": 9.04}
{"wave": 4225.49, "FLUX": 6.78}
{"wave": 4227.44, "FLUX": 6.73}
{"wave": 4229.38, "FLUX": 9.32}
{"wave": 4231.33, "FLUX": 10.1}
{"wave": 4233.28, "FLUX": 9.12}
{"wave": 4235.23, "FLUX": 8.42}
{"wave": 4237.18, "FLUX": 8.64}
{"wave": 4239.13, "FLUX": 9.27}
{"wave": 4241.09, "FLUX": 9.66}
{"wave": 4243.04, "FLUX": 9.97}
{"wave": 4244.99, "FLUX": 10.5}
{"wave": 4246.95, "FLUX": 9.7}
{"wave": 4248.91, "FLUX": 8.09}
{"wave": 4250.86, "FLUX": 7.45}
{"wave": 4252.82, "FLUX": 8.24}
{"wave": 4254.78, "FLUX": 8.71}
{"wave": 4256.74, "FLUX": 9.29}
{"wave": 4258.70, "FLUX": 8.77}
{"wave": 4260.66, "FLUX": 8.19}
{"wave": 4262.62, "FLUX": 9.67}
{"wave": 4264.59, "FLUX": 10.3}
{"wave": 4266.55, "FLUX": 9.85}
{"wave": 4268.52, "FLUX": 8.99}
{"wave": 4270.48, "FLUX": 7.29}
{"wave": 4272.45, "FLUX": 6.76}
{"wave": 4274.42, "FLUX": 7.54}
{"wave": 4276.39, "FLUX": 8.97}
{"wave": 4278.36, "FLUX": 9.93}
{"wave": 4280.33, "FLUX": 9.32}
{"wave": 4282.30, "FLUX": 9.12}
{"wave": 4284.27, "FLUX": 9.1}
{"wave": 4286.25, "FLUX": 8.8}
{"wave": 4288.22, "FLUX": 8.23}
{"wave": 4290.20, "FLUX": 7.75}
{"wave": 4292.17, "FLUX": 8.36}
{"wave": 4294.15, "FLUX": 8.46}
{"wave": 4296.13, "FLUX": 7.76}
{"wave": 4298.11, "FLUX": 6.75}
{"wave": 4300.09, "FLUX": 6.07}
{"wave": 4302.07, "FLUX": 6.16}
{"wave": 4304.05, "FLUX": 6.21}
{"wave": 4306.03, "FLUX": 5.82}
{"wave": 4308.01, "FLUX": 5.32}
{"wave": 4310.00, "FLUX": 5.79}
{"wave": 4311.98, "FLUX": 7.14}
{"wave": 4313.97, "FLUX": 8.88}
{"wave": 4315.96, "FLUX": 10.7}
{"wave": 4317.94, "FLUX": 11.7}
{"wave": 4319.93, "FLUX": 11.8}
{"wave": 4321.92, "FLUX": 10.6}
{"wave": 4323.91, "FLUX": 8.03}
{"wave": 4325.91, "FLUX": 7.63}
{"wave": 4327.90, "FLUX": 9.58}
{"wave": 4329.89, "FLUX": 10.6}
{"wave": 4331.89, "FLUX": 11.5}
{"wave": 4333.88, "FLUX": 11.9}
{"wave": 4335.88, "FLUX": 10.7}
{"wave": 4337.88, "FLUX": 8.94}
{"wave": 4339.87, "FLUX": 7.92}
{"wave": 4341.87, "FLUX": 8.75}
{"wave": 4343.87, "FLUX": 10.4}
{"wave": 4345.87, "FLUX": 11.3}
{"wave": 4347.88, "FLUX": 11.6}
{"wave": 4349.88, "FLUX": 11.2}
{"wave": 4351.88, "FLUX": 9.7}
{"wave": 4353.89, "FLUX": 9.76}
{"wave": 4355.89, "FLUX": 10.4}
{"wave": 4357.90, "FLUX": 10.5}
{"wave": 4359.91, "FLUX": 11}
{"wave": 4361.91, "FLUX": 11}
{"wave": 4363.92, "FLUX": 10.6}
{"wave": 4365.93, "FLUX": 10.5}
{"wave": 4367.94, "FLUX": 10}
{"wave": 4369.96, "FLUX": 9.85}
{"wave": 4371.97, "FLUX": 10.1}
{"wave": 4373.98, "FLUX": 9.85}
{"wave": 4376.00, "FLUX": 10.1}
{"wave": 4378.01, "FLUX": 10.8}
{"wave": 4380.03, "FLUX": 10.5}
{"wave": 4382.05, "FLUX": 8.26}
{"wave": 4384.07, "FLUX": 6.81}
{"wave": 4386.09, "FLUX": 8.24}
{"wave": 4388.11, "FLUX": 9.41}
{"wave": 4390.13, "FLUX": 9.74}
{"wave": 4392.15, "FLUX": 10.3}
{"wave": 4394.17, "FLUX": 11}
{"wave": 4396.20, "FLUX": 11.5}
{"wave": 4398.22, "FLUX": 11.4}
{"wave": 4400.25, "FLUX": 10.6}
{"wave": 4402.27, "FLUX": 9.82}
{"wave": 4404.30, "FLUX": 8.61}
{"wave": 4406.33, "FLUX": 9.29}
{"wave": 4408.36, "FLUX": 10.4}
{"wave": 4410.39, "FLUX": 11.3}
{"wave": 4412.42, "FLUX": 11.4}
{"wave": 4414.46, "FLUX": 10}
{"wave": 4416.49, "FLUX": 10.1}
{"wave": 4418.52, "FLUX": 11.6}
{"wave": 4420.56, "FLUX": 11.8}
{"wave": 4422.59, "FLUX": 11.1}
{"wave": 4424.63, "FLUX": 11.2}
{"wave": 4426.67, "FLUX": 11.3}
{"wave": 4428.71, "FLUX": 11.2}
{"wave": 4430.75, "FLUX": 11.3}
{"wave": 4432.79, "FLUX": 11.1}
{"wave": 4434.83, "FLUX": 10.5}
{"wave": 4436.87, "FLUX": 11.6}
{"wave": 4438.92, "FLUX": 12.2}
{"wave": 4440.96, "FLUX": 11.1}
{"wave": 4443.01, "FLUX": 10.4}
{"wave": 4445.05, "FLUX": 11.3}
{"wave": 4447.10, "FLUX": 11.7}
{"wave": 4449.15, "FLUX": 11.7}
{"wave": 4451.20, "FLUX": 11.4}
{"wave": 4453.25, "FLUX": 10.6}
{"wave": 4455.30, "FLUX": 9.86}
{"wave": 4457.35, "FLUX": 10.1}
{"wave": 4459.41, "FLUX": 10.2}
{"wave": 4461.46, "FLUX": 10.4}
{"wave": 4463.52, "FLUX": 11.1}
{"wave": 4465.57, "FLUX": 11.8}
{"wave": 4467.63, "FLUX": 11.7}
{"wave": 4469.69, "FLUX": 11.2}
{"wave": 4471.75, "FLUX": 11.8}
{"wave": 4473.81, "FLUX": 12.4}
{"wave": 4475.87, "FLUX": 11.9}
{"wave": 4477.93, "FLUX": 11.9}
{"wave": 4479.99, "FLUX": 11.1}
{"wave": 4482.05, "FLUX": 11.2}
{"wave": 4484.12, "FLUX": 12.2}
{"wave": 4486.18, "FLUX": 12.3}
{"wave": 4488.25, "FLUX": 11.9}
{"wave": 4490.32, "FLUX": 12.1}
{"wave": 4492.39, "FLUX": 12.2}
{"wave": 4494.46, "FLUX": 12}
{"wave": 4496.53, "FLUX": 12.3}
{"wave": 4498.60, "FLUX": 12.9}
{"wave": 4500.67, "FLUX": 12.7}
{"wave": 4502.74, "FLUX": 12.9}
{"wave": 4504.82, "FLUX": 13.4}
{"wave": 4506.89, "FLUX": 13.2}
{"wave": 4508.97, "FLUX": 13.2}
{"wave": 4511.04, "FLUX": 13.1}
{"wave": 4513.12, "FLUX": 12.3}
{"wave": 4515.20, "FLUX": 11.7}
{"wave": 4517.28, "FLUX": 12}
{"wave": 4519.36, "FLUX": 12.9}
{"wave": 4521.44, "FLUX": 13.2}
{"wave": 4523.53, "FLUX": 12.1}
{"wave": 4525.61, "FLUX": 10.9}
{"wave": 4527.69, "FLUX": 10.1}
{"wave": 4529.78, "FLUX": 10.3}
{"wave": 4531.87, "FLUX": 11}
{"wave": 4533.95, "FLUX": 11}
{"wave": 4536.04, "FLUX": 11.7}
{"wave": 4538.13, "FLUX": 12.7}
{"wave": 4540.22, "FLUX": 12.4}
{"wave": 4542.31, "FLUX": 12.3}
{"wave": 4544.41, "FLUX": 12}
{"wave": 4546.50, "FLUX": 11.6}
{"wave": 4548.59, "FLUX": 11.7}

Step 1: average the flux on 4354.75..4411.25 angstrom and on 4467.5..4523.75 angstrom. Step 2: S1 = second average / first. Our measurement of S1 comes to 1.2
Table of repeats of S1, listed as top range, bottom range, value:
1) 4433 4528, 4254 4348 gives 1.34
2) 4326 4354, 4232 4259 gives 1.13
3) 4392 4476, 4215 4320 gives 1.28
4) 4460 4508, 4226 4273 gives 1.35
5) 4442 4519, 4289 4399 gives 1.26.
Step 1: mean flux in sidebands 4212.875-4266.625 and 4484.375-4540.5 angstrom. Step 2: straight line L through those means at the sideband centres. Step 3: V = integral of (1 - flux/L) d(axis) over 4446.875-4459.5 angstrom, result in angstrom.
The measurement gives 0.8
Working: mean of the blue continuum 9.1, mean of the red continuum 12.2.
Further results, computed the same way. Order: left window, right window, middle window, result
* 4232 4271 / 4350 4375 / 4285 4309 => 6.0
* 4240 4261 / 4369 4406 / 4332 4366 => -2.9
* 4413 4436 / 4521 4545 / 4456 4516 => -3.2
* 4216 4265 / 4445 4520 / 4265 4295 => 2.9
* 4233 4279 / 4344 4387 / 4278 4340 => 5.5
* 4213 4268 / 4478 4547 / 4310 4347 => 1.1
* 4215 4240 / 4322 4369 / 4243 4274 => 1.6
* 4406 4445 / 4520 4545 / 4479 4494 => -0.6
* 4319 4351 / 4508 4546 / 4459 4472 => 0.2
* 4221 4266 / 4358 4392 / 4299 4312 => 4.7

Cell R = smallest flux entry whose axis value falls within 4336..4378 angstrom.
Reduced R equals 7.92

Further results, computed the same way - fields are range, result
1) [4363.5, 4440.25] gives 6.81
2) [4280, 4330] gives 5.32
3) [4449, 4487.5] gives 9.86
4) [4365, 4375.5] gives 9.85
